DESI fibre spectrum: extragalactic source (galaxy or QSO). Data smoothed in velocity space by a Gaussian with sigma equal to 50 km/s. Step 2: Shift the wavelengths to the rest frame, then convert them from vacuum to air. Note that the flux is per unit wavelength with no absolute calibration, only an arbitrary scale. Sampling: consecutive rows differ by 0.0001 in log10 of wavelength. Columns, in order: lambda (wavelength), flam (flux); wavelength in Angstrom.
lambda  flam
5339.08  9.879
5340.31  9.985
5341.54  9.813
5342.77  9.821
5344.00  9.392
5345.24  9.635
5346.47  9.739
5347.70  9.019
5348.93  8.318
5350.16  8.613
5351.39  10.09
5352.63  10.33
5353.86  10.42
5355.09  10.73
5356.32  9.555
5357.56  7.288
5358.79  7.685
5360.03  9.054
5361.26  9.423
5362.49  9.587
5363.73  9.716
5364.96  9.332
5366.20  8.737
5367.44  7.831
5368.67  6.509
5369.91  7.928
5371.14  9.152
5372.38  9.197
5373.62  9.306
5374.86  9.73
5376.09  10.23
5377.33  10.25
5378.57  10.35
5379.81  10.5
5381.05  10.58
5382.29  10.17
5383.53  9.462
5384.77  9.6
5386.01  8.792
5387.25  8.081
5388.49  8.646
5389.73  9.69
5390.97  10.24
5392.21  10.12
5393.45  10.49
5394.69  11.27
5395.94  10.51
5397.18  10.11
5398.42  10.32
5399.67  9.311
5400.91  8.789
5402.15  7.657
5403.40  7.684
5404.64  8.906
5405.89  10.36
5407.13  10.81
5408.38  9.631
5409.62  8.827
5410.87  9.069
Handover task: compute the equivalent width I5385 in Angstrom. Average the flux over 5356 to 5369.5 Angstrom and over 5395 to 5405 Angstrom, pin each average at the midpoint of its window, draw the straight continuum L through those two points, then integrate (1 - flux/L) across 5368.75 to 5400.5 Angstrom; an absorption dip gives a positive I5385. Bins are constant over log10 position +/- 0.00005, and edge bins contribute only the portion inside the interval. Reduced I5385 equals -2.6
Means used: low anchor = 8.58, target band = 9.7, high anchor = 9.23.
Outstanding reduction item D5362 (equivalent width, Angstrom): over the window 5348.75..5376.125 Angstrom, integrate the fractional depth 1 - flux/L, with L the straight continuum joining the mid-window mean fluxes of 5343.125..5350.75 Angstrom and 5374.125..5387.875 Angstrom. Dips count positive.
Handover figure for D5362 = 1.1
